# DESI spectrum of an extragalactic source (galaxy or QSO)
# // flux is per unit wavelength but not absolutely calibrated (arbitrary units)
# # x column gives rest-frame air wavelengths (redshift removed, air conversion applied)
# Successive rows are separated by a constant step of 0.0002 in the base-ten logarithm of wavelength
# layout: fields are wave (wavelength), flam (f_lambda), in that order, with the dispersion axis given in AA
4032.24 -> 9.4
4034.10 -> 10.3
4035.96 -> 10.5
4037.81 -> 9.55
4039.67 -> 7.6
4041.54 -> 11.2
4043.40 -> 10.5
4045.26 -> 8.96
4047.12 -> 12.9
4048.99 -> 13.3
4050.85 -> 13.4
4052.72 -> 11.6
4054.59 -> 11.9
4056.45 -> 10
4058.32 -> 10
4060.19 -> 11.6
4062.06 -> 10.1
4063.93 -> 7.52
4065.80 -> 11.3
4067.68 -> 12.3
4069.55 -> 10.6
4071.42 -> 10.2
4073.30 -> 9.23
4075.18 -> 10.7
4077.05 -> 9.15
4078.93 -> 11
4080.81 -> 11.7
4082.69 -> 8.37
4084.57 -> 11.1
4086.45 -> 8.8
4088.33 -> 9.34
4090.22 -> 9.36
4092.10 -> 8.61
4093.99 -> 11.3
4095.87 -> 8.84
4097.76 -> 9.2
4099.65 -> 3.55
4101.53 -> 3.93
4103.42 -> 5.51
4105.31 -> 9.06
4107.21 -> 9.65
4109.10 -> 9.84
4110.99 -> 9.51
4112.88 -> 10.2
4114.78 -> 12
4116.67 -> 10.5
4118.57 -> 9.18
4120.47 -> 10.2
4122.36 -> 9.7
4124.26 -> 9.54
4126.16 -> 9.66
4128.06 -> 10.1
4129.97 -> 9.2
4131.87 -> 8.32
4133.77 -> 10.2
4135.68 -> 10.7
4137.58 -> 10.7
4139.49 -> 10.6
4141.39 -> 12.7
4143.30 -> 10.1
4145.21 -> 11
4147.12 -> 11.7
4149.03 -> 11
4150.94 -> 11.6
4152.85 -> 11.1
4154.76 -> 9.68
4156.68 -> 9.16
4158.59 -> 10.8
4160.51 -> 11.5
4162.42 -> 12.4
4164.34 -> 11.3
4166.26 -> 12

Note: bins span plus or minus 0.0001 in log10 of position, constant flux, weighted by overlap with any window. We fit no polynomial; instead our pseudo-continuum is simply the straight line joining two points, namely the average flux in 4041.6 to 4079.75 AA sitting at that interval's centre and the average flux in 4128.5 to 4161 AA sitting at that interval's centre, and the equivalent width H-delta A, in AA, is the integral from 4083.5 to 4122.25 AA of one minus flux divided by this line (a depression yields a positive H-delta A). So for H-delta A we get 6.15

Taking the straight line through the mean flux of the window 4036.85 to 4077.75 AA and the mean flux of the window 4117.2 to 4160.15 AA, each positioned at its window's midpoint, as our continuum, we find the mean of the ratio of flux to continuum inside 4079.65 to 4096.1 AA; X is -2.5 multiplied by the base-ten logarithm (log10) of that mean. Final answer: 0.08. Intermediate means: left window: 10.6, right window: 10.3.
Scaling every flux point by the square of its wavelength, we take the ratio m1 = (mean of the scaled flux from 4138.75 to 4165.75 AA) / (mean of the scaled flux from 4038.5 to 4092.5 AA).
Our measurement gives 1.11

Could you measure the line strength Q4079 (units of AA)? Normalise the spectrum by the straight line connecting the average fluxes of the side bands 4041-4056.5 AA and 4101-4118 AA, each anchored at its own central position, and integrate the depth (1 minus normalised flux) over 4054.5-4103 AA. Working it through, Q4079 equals 4.1 AA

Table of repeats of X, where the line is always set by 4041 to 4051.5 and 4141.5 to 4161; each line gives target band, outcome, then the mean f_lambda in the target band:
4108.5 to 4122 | 0.09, 10.2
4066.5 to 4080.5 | 0.09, 10.5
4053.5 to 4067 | 0.12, 10.4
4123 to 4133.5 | 0.17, 9.42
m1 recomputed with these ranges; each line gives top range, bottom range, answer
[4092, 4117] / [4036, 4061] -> 0.81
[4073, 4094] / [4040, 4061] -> 0.89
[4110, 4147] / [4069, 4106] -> 1.17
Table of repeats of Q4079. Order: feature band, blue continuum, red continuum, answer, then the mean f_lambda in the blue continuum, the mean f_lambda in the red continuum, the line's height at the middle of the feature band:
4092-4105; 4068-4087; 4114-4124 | 3.7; 10.2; 10.2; 10.2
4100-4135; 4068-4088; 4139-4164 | 4.9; 10.1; 11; 10.6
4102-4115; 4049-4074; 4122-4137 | 1.3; 10.9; 9.7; 10.1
